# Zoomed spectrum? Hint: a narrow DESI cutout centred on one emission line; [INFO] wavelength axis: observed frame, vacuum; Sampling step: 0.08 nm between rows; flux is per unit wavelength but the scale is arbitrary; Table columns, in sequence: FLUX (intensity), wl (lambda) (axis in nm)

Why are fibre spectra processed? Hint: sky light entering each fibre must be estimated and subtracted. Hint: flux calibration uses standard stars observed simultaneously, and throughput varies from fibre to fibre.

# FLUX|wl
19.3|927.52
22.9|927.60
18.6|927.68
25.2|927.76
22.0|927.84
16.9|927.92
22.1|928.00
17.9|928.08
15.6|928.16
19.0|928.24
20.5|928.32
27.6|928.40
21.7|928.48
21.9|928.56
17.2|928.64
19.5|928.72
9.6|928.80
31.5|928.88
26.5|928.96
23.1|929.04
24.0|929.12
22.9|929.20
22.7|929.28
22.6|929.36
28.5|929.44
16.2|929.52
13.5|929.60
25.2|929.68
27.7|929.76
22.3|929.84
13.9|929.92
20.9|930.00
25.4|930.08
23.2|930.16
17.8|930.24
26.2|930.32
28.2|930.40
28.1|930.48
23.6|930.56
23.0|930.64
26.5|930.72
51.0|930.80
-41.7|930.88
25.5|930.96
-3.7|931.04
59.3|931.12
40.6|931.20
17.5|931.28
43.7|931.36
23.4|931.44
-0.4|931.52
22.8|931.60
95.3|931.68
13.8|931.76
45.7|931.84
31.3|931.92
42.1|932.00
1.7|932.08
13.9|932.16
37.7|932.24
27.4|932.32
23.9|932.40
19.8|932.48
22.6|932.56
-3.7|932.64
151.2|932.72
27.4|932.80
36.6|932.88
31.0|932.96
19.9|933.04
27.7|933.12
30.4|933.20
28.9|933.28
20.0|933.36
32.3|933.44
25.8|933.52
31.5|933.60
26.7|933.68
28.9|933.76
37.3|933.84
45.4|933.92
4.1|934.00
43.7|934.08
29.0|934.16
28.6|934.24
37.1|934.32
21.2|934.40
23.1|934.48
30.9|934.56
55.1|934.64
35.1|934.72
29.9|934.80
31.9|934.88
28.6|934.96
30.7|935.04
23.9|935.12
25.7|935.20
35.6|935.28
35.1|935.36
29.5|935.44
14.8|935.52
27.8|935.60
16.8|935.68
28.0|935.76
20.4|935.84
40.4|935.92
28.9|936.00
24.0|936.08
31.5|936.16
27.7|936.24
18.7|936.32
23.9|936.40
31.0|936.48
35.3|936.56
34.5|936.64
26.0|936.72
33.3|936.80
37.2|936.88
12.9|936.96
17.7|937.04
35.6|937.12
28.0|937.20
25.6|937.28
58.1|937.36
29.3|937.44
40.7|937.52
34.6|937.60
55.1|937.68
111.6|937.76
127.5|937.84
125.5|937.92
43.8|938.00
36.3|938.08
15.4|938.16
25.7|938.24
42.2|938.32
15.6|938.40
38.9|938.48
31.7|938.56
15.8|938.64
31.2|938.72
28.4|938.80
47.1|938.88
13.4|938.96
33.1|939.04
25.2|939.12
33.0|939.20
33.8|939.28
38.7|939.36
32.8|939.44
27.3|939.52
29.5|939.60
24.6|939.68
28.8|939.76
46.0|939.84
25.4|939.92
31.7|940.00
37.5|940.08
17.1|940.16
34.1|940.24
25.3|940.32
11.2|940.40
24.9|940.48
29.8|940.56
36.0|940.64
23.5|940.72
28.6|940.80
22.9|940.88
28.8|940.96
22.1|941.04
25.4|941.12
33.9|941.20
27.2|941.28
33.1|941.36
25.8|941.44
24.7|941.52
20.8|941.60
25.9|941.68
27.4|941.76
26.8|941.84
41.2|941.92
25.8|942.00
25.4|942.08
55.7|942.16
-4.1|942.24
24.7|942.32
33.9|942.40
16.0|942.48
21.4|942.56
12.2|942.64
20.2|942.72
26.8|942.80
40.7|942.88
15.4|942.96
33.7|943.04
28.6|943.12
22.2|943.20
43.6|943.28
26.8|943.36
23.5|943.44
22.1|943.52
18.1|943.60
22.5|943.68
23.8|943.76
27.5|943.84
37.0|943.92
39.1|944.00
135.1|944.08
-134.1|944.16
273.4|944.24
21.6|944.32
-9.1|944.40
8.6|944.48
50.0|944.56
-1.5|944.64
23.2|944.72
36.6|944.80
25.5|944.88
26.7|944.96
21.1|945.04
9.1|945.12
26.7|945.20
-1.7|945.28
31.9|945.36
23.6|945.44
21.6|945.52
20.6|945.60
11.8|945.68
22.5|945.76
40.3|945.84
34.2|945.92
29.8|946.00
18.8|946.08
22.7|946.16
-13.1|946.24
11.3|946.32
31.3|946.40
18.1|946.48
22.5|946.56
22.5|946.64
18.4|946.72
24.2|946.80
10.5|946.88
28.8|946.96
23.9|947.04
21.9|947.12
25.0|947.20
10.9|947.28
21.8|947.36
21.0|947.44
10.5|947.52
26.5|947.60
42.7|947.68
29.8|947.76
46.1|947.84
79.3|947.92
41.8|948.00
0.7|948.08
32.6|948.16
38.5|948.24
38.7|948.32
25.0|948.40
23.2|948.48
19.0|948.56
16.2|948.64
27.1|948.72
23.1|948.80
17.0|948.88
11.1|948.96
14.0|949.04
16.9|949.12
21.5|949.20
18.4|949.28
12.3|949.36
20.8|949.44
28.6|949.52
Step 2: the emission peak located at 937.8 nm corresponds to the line Mg II 2798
